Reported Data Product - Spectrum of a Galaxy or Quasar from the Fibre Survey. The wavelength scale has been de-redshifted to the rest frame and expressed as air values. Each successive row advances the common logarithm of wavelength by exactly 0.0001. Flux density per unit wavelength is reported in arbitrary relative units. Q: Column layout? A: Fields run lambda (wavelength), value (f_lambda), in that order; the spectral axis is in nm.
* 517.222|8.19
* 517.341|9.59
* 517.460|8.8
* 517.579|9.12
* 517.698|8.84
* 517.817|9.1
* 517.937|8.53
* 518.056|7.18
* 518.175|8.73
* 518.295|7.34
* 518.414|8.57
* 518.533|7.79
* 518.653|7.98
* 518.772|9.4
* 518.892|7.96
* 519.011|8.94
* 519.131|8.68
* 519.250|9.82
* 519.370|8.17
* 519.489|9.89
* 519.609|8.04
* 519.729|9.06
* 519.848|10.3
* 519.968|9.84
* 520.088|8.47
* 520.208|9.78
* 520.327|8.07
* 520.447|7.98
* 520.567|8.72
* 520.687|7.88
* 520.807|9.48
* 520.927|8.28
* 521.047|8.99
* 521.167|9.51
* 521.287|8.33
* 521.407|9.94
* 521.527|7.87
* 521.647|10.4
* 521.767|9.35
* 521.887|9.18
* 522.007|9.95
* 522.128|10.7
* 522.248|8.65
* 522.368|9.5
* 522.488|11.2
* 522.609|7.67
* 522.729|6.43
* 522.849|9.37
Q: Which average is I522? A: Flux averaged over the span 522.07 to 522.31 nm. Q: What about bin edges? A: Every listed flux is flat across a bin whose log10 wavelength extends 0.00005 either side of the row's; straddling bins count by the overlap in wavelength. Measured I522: 9.68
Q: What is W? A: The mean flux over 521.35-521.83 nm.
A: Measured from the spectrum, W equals 9.39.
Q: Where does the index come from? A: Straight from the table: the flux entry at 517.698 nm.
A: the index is 8.84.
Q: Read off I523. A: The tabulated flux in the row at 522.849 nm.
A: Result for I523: 9.37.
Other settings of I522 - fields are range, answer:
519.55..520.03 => 9.31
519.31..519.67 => 8.69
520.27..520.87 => 8.42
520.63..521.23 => 8.83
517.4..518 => 8.87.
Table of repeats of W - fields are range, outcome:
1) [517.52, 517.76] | 9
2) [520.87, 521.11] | 8.65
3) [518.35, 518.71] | 8.11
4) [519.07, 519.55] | 9.14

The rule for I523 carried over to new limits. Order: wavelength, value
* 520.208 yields 9.78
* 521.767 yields 9.35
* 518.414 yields 8.57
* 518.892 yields 7.96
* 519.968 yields 9.84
